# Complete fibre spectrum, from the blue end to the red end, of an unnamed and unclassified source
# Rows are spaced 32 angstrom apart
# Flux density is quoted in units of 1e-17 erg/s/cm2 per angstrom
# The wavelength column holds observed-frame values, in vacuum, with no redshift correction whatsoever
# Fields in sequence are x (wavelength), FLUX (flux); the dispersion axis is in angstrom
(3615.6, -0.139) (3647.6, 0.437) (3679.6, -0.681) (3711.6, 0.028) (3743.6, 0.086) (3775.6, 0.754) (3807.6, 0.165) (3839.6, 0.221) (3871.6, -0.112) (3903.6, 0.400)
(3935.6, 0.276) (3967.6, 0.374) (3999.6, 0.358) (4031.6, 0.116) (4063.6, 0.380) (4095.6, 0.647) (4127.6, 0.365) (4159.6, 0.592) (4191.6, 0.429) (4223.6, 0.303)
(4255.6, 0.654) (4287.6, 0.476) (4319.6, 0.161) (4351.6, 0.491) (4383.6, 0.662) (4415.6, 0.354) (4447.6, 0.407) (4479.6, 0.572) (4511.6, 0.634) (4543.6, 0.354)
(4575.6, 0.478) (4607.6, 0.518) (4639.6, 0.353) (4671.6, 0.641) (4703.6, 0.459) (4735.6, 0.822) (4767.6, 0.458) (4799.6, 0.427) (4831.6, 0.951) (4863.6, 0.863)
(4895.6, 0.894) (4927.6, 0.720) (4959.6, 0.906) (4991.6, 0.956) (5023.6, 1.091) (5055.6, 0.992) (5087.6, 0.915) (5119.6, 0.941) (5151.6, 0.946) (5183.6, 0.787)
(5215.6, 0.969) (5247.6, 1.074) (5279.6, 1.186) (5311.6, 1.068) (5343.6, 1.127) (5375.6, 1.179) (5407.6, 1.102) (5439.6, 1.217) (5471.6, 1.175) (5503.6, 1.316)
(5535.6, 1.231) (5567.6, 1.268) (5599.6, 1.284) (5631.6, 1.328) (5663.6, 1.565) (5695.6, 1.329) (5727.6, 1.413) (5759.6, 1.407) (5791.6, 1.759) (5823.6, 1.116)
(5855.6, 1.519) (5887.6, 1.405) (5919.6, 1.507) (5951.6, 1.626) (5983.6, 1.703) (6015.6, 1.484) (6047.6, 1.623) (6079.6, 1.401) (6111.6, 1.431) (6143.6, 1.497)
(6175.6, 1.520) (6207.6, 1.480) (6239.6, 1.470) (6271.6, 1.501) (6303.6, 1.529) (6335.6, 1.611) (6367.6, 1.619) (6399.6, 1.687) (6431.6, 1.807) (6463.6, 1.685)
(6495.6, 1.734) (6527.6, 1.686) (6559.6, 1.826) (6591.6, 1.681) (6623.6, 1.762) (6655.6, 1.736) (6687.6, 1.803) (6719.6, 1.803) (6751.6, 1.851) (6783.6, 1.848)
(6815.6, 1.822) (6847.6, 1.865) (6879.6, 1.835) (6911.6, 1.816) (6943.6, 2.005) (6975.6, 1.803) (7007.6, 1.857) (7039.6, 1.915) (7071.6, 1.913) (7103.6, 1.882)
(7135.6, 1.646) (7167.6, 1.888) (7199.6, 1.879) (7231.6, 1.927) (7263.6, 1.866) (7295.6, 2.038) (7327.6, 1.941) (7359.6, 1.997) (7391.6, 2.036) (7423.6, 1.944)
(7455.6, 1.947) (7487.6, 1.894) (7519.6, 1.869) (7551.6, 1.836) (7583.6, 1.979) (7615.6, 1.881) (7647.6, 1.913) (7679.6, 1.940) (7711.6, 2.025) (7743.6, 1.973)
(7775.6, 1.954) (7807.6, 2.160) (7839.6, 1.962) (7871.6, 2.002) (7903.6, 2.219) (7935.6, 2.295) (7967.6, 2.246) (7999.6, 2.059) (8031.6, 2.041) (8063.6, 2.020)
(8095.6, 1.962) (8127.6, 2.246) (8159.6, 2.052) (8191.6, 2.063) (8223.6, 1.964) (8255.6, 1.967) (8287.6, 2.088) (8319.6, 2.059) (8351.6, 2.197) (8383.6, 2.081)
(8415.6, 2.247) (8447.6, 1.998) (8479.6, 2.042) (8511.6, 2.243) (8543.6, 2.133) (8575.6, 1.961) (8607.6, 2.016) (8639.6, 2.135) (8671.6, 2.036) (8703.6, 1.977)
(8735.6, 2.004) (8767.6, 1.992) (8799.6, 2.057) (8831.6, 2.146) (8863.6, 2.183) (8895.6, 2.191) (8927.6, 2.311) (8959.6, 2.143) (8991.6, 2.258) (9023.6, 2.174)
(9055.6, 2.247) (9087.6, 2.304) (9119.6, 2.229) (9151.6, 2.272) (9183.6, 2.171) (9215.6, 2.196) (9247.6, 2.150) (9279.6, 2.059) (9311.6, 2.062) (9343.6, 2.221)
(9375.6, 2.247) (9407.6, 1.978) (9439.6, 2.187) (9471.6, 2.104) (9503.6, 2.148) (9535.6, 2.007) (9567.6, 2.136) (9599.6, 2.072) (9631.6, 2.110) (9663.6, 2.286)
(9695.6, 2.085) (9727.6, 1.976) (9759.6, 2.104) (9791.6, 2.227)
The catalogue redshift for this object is 0.21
